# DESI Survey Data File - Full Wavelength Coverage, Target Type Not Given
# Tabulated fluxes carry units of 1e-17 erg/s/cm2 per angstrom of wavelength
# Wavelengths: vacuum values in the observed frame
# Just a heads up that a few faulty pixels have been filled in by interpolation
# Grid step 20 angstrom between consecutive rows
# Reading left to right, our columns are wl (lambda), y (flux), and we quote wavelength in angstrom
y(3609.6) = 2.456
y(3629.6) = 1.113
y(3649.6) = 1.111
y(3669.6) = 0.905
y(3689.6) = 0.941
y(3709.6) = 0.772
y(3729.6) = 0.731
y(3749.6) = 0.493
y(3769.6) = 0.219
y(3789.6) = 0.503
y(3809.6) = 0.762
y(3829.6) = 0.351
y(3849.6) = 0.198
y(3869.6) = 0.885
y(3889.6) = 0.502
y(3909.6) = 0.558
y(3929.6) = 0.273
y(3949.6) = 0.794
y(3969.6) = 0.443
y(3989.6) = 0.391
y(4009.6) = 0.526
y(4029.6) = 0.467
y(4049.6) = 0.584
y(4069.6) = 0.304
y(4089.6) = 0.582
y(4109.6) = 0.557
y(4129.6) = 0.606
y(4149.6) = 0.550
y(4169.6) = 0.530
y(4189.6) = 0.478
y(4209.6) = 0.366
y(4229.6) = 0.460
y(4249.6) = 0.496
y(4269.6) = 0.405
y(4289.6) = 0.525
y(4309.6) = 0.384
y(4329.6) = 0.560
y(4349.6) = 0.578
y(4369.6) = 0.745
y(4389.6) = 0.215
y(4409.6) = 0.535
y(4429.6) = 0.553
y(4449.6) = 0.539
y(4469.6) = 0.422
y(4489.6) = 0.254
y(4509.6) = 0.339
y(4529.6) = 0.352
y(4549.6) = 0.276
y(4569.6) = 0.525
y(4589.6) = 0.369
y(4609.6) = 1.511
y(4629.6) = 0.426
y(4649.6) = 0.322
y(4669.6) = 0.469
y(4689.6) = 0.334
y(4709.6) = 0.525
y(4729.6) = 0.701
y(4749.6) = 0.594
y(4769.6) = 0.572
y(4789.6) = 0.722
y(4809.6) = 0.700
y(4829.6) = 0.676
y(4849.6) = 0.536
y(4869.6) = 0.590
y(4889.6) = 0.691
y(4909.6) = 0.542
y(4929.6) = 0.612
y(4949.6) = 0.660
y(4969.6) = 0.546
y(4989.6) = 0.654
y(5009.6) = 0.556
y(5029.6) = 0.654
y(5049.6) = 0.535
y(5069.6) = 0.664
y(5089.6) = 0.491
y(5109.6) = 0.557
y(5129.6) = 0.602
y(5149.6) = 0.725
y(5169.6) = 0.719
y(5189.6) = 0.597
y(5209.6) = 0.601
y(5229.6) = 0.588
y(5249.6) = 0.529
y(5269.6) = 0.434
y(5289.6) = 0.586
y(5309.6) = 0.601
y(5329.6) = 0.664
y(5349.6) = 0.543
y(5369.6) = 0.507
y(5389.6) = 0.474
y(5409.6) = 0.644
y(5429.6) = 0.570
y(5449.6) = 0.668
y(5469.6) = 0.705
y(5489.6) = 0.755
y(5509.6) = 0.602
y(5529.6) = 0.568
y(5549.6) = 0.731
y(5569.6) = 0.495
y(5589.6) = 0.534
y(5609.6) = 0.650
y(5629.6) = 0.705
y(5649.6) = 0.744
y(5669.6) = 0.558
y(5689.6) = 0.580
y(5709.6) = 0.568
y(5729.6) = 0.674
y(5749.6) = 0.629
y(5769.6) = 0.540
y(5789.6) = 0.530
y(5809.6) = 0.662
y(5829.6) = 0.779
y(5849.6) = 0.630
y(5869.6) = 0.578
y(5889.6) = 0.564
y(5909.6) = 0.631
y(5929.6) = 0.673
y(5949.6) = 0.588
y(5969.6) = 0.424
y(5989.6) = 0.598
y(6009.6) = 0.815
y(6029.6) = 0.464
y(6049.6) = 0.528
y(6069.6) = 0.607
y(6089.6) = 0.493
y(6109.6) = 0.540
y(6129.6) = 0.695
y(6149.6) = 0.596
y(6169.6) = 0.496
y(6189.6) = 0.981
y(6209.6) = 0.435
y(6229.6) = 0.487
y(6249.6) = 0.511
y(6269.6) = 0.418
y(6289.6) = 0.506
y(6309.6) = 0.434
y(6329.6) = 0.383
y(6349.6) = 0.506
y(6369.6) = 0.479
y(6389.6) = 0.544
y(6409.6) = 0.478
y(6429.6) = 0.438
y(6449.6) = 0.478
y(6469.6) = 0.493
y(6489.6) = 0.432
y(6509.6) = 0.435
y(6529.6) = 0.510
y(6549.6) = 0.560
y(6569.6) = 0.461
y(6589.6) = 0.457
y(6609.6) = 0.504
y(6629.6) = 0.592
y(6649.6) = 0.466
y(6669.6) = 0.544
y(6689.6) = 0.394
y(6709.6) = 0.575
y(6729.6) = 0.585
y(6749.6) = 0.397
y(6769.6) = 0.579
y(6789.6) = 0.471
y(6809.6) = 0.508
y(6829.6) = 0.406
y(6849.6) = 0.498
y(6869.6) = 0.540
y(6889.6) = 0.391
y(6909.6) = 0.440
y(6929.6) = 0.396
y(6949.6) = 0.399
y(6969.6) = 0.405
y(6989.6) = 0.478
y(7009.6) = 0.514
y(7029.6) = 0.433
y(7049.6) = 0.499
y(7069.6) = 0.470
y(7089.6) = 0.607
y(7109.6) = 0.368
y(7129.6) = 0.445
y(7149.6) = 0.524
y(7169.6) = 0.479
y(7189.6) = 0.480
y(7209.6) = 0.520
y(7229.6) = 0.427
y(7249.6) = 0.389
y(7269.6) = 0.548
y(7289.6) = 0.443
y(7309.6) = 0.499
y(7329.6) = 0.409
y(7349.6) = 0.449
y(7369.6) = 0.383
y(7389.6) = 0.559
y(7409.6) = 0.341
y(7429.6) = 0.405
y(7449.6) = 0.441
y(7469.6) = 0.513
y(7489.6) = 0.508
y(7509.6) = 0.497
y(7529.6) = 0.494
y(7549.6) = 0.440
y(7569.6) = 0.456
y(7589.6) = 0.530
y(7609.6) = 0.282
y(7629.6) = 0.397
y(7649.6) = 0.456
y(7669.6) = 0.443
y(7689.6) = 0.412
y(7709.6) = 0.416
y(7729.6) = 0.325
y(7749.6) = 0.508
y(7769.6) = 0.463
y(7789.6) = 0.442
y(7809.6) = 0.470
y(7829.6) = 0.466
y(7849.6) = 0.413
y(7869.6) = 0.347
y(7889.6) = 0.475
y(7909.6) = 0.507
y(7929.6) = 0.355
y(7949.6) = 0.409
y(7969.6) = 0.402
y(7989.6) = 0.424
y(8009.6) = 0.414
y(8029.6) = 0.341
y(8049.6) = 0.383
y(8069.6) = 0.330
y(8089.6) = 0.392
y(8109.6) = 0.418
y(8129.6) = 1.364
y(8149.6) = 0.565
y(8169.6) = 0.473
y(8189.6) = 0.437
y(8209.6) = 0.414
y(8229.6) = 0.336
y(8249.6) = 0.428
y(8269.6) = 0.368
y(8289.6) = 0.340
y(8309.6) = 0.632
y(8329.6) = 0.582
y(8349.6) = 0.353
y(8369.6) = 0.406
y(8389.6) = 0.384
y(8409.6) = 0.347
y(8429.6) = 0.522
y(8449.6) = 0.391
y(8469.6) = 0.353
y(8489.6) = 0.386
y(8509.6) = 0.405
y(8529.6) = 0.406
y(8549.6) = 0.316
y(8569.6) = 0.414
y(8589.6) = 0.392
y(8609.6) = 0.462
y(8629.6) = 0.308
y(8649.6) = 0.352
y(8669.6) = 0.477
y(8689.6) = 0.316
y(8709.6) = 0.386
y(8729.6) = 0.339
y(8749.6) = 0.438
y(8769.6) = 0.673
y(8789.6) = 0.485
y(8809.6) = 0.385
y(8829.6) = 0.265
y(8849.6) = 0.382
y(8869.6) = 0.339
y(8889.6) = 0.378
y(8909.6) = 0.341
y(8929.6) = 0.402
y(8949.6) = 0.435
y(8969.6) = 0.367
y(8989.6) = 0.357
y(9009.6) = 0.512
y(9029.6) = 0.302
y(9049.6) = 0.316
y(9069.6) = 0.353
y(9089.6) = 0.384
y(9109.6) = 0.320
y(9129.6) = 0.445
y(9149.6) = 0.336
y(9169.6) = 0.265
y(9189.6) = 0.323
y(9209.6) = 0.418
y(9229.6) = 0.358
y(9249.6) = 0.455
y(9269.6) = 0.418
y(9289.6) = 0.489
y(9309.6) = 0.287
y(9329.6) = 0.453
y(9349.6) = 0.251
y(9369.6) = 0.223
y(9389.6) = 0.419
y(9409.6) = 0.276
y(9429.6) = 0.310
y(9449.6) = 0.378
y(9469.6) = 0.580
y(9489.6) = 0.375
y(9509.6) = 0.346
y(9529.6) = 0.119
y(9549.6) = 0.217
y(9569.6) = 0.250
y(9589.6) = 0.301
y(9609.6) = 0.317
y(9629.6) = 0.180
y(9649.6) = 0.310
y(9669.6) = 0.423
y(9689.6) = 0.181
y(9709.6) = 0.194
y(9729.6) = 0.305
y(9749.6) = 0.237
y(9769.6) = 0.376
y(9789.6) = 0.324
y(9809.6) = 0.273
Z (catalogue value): 0.237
